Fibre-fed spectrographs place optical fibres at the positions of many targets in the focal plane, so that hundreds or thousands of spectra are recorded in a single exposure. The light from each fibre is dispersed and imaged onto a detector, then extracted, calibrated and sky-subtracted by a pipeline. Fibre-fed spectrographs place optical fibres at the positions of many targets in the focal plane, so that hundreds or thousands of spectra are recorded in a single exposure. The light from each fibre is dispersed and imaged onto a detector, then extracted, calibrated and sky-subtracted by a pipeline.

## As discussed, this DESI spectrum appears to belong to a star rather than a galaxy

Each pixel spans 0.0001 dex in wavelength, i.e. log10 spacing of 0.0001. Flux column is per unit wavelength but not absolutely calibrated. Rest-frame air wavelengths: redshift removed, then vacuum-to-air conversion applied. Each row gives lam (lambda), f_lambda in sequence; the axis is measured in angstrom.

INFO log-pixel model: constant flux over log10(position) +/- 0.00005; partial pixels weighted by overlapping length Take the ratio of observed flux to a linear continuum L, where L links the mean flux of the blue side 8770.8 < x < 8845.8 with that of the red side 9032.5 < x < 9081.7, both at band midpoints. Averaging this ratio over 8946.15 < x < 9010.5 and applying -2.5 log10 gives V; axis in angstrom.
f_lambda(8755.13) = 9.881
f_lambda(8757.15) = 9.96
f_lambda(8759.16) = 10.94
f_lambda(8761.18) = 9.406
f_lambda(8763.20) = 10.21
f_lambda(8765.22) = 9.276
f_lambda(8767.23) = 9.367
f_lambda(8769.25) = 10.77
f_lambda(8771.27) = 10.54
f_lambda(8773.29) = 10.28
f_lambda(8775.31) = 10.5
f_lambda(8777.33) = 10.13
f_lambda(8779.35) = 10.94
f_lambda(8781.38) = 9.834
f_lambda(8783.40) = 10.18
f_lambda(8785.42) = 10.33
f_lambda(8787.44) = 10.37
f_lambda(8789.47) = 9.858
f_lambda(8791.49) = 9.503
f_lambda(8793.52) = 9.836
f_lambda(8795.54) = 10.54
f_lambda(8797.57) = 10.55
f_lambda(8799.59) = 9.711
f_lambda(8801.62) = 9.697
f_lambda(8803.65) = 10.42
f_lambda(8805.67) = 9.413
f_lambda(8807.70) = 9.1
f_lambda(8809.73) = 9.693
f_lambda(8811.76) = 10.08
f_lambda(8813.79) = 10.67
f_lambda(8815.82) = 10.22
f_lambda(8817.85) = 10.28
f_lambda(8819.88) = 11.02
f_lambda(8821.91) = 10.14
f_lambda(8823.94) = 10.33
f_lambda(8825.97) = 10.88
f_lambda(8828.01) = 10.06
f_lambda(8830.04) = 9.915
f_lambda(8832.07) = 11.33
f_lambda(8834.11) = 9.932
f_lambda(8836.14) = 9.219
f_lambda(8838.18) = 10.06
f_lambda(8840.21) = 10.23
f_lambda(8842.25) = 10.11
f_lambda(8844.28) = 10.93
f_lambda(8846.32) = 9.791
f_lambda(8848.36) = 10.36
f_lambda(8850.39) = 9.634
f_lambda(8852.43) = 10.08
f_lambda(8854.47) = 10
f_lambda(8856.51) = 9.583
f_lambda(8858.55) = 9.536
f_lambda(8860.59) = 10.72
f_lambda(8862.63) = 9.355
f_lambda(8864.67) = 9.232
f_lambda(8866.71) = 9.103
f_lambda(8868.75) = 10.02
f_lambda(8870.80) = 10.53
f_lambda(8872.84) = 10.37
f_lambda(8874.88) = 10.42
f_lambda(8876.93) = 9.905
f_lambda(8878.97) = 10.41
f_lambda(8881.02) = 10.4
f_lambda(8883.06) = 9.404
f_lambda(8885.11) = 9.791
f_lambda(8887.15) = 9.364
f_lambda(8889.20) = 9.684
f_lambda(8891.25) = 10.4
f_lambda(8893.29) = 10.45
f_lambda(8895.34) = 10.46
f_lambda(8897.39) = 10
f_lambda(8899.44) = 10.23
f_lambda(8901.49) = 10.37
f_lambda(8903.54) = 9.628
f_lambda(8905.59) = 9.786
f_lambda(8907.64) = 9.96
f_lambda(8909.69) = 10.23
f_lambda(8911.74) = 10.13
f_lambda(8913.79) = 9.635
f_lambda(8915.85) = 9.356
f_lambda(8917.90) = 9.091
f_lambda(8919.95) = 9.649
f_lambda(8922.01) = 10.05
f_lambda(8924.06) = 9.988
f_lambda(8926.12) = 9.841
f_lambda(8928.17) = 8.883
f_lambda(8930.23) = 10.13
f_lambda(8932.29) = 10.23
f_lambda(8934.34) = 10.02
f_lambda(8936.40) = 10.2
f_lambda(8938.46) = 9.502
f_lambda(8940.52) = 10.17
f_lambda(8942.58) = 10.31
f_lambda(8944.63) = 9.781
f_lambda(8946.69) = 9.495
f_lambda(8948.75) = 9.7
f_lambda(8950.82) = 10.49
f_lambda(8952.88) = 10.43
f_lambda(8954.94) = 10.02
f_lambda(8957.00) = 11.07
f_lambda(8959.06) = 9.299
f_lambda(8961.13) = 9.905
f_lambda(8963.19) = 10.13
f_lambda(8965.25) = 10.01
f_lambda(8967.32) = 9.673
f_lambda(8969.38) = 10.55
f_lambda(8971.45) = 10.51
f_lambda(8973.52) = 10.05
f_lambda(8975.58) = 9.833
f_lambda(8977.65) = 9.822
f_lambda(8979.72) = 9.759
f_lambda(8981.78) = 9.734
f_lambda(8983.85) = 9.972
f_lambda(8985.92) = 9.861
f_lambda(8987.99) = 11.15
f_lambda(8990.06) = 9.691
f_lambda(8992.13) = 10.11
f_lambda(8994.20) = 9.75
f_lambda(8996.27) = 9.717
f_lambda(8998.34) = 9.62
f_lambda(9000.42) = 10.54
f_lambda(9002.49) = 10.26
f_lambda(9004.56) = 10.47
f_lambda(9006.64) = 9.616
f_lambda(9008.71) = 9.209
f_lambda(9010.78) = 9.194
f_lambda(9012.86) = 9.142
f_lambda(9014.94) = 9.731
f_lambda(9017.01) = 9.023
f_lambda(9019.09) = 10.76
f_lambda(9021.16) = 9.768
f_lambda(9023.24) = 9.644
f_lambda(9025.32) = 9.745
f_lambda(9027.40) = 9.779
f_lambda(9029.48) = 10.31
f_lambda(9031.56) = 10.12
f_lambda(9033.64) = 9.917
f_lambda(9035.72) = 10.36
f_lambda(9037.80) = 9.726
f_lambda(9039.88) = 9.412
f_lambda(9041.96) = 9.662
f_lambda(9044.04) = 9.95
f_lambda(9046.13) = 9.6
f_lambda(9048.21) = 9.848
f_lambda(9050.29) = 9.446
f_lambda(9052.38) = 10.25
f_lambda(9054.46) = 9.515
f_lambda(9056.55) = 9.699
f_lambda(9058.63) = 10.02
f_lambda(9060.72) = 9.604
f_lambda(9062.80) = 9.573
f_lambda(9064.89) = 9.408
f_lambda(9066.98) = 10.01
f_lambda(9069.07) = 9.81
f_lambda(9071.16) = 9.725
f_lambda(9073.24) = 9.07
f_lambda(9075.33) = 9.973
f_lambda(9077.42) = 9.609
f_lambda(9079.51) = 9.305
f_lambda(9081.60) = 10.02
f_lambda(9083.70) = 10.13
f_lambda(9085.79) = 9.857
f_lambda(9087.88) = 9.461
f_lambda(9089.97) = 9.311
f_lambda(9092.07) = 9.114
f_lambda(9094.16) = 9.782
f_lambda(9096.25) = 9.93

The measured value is -0.02 mag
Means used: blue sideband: 10.2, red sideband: 9.73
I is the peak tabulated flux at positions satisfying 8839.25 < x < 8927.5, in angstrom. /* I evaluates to 10.93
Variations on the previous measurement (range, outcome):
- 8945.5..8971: 11.07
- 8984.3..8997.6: 11.15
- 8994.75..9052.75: 10.76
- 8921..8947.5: 10.31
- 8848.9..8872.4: 10.72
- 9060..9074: 10.01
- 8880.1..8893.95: 10.45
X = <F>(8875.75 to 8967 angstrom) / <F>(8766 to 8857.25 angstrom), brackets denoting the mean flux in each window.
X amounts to 0.98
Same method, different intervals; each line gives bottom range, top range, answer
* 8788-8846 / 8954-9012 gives 0.99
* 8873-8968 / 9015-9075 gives 0.98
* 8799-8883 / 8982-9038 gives 0.98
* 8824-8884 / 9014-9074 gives 0.97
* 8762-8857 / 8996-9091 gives 0.96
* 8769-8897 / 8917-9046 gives 0.98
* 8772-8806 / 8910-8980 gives 0.98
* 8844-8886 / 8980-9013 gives 0.99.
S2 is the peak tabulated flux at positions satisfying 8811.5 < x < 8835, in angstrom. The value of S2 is 11.33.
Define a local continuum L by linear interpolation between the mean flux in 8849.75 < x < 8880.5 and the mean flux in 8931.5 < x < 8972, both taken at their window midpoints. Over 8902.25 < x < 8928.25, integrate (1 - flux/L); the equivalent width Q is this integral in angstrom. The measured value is 0.7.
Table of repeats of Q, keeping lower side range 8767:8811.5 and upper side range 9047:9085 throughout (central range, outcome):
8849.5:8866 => 0.39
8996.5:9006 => -0.34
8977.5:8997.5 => -0.27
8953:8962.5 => -0.24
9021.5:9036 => -0.27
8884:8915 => -0.20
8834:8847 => -0.05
